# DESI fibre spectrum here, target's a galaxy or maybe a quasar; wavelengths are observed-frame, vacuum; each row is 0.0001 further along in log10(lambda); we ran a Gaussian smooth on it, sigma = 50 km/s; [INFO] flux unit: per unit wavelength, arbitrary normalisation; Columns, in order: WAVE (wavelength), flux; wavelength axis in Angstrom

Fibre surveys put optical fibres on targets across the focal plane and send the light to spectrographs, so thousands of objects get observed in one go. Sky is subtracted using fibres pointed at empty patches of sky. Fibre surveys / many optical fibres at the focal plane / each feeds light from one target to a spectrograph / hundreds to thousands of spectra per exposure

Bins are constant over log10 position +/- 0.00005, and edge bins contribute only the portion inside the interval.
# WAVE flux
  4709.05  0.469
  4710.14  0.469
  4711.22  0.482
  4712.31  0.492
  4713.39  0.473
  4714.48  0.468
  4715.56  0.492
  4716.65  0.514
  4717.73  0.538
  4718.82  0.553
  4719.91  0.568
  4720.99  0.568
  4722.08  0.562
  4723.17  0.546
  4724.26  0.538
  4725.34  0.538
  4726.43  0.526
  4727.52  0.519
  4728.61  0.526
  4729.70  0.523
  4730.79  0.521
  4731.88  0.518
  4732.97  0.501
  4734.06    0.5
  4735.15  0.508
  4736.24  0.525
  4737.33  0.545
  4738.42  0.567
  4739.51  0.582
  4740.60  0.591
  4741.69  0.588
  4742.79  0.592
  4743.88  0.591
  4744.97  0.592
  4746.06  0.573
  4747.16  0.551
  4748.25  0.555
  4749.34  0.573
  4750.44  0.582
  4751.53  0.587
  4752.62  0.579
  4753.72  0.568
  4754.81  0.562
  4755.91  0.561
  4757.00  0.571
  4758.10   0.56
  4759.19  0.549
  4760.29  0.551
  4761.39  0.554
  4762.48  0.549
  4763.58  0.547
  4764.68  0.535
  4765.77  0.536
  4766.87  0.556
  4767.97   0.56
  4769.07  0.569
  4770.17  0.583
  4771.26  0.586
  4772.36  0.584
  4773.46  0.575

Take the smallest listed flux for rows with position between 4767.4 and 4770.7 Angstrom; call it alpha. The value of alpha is 0.56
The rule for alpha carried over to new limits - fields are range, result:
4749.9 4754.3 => 0.568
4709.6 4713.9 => 0.469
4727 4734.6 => 0.5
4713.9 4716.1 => 0.468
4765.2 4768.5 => 0.536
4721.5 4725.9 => 0.538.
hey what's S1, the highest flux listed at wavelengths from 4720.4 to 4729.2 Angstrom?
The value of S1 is 0.568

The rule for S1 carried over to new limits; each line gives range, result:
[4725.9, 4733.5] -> 0.526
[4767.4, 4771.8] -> 0.586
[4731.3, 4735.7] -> 0.518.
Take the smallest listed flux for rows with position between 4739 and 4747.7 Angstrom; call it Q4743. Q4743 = 0.551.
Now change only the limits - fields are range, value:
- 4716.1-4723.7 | 0.514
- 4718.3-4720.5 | 0.553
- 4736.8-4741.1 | 0.545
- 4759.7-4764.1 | 0.547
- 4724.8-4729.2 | 0.519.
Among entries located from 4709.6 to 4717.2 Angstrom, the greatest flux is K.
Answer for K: 0.514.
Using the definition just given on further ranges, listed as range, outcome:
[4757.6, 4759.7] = 0.56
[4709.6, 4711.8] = 0.482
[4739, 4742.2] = 0.591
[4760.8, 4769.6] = 0.569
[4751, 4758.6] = 0.587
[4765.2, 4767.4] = 0.556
